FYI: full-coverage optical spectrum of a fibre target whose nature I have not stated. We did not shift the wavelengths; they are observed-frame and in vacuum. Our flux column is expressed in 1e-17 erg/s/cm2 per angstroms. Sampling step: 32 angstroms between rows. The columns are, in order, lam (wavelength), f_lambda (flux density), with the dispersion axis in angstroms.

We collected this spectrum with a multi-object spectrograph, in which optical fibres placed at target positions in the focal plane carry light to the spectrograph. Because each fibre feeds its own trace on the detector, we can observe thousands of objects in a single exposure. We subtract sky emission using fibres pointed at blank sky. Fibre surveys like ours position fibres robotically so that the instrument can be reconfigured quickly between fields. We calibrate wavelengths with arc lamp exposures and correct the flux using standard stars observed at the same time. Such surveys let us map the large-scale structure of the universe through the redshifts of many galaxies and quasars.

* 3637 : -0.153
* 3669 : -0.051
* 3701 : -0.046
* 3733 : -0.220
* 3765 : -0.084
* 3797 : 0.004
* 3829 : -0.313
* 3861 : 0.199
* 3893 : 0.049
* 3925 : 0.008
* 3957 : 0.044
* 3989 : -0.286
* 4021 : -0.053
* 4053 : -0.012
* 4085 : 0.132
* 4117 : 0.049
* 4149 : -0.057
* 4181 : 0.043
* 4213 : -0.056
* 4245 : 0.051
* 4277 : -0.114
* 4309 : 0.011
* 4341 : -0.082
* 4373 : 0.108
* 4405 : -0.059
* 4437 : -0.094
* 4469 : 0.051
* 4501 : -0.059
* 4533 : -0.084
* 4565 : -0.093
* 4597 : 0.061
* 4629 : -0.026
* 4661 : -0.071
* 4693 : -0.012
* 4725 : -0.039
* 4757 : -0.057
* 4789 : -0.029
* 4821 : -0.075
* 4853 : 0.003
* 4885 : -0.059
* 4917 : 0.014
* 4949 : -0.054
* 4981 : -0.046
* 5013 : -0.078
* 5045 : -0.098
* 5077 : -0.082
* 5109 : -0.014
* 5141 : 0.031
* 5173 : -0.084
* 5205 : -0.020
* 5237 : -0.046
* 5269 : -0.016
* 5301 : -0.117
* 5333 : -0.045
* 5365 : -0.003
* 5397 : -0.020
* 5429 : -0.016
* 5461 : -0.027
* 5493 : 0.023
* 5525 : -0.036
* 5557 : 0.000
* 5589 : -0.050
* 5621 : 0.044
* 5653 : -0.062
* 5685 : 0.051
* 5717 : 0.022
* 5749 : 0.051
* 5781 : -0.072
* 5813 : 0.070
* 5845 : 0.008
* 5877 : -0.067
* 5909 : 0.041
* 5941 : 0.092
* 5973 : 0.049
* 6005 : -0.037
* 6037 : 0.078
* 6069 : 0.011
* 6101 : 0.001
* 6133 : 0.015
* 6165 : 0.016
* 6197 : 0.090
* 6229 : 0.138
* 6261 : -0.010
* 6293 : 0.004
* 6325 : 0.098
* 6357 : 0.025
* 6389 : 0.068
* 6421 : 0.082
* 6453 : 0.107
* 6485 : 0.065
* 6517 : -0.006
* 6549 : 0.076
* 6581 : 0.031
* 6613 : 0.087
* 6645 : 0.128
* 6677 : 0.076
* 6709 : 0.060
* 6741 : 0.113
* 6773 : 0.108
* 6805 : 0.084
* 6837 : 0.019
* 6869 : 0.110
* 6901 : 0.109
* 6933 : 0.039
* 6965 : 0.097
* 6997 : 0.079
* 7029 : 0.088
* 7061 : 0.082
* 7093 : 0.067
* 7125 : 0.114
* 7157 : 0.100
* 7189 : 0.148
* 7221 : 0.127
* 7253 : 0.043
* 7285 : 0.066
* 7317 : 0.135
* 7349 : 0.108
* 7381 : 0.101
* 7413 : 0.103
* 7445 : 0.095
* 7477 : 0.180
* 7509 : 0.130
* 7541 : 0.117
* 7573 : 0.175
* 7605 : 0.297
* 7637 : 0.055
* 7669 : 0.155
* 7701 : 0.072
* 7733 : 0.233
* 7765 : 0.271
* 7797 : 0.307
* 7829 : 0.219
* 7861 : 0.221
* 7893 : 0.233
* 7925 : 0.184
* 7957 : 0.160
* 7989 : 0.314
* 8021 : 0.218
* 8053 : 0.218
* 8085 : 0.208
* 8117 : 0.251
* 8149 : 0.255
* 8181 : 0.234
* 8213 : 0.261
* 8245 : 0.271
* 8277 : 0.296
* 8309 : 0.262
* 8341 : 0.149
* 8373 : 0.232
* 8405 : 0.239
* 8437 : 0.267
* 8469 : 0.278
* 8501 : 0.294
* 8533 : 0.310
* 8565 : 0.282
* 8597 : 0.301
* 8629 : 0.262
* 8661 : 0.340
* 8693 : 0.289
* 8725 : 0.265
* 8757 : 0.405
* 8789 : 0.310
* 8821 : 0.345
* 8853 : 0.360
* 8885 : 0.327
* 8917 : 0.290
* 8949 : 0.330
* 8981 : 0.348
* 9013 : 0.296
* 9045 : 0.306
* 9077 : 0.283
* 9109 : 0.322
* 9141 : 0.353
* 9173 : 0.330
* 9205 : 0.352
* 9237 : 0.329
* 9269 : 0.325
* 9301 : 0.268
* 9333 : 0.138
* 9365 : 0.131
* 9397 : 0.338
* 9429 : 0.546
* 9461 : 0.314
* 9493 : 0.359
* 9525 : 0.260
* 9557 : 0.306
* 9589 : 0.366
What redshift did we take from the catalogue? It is 0.94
